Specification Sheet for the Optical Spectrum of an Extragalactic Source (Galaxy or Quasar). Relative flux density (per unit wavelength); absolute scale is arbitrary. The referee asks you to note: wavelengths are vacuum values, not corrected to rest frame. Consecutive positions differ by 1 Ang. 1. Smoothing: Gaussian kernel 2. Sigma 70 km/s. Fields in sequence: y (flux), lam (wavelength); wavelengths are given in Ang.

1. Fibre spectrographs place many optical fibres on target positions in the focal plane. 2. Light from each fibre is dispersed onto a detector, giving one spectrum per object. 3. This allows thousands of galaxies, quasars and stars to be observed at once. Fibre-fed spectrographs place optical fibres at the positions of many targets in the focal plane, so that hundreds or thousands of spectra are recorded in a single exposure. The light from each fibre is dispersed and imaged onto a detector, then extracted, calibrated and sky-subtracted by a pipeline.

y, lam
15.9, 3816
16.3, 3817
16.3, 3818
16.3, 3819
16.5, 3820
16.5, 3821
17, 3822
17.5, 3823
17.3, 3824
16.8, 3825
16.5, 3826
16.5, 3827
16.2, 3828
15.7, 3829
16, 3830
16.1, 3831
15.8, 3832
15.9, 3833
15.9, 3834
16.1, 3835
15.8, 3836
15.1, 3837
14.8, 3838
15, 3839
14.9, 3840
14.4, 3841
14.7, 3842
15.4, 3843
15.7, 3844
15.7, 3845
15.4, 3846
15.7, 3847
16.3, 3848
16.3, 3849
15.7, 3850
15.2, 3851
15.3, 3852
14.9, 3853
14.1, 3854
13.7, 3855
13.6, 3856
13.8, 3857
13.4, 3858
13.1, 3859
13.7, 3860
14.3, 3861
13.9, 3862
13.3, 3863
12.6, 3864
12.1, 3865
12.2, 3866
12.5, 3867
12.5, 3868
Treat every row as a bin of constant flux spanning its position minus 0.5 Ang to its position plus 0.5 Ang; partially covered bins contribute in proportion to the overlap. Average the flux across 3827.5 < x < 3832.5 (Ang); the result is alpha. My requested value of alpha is 16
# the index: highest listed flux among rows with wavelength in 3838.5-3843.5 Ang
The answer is 15.4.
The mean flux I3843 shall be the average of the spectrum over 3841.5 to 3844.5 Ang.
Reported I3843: 15.3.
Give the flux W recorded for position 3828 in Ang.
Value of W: 16.2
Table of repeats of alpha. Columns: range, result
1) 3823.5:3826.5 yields 16.9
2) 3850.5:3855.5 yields 14.6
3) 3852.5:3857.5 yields 14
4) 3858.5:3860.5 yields 13.4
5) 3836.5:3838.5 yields 14.9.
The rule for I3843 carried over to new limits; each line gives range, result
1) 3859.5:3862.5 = 14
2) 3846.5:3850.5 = 16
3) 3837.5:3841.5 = 14.8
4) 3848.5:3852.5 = 15.6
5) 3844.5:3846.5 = 15.6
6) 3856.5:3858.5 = 13.6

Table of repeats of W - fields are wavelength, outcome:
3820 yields 16.5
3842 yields 14.7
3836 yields 15.8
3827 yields 16.5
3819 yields 16.3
